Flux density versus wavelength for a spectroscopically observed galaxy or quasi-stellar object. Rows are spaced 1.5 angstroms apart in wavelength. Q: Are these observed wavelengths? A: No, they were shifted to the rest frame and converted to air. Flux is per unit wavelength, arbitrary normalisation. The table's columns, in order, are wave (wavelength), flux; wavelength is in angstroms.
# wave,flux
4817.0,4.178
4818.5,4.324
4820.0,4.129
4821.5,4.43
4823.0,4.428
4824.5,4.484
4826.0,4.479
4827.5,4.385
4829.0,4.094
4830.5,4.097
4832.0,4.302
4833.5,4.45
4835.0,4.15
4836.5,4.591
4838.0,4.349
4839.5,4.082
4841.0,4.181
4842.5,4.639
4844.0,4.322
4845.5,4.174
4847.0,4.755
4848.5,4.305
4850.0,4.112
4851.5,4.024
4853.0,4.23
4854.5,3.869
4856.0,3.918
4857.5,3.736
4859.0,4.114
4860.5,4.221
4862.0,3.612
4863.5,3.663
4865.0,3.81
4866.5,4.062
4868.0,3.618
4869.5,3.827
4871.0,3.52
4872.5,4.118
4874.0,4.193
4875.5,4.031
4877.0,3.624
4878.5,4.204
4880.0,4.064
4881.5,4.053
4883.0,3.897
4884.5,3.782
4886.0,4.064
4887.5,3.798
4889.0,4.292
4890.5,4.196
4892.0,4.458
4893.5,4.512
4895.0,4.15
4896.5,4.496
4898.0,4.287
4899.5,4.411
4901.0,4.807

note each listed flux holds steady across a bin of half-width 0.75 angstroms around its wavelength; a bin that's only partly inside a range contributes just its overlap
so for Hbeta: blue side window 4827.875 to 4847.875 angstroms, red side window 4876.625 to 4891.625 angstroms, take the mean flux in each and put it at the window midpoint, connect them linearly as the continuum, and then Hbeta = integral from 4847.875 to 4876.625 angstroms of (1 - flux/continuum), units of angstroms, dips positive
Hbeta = 1.5 angstroms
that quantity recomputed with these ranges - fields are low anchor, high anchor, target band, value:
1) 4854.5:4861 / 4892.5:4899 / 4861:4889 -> 1.7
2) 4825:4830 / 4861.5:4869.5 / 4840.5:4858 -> -0.8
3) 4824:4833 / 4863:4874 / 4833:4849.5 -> -0.8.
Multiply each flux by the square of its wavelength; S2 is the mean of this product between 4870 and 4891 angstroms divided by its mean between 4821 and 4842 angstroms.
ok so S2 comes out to 0.94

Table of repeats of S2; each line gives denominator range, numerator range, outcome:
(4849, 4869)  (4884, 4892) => 1.05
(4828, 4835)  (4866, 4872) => 0.90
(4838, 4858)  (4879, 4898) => 1.01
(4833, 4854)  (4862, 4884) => 0.92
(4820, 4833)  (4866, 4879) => 0.92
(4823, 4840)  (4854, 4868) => 0.91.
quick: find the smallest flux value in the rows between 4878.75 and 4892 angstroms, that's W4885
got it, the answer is 3.782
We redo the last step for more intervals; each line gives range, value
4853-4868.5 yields 3.612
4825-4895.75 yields 3.52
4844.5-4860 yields 3.736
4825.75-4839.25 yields 4.094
